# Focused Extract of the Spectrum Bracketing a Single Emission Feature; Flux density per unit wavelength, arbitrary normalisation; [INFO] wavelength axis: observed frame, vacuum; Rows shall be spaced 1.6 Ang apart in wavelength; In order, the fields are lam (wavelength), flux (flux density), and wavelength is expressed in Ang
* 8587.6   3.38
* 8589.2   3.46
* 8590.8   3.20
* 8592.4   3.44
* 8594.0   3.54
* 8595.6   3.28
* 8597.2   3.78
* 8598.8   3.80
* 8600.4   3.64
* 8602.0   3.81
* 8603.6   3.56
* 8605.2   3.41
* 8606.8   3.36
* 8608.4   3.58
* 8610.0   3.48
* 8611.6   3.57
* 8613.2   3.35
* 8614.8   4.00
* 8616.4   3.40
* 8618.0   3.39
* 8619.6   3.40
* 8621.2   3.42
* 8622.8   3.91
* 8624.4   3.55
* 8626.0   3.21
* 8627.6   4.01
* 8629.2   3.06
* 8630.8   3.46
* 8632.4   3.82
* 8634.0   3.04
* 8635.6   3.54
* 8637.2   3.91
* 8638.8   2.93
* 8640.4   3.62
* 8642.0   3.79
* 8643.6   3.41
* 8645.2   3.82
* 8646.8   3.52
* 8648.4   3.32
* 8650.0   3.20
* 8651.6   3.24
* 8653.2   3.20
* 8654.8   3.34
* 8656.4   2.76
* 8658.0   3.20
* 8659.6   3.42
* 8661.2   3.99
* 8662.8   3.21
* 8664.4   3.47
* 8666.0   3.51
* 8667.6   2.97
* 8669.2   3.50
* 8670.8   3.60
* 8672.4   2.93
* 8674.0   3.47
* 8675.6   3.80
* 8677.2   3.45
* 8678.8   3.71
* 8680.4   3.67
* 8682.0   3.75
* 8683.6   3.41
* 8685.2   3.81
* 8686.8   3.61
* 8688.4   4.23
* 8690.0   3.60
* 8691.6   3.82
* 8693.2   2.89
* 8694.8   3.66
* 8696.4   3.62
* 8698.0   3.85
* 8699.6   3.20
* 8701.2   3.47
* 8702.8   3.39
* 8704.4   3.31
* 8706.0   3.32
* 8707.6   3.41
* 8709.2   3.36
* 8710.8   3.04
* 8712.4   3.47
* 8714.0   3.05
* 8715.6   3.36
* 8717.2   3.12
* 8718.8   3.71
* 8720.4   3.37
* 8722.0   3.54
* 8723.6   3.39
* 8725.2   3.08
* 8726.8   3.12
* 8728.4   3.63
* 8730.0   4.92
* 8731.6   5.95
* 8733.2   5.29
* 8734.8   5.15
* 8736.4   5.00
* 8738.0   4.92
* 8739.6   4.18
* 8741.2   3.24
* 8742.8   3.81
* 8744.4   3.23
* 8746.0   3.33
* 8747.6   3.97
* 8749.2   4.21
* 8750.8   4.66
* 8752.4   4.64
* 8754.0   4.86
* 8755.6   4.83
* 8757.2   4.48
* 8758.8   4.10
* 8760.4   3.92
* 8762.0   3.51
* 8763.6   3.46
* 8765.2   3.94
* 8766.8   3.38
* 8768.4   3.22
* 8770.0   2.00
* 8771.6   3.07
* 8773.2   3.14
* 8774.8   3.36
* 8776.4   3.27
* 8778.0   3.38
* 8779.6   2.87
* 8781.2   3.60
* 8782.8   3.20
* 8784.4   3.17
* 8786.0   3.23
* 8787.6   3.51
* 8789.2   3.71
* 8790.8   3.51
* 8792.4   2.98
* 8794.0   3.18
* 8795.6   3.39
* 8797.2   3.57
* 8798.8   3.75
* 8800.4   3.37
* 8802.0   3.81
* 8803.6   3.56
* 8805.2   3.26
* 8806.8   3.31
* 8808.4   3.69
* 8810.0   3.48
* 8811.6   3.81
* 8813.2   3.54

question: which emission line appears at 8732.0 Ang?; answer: [S II] 6716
